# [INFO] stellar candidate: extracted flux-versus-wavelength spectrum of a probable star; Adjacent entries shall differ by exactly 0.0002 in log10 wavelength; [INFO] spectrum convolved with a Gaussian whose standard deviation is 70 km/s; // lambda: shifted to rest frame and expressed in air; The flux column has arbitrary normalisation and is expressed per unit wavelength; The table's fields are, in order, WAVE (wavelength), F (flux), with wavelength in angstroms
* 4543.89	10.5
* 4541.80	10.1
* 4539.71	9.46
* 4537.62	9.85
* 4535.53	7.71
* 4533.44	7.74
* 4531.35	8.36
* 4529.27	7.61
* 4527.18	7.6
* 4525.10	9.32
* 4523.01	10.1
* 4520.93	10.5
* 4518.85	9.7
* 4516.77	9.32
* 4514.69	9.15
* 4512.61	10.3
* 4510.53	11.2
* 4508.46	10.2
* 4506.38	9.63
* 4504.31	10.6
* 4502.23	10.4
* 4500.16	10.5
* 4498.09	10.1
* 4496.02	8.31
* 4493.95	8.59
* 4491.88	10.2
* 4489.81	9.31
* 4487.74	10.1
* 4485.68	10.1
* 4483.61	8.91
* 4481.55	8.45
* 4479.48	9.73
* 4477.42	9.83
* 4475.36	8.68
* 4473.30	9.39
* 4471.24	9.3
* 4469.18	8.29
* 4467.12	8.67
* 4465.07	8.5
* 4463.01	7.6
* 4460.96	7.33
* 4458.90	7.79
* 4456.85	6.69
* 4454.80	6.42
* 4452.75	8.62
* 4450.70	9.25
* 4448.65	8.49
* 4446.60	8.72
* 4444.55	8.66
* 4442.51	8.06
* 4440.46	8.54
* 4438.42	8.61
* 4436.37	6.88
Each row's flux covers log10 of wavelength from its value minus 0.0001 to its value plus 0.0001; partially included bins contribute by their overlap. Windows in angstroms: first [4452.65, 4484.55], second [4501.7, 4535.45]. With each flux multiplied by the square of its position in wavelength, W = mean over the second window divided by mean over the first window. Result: 1.1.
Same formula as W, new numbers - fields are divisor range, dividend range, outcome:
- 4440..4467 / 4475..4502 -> 1.20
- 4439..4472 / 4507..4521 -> 1.26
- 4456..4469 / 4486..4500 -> 1.24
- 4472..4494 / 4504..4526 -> 1.07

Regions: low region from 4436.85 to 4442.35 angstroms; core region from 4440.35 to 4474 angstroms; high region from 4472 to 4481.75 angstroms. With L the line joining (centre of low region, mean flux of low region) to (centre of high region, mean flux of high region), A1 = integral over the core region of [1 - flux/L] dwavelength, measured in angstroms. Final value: 2.0 angstroms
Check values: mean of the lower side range 8.32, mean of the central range 8.24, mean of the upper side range 9.28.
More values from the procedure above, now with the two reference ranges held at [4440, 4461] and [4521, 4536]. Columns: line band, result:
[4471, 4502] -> -4.5 angstroms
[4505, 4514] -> -2.0 angstroms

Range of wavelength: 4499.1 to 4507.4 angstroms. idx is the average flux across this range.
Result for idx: 10.3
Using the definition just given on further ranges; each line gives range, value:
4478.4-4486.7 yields 9.29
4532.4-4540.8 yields 8.7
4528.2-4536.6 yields 7.86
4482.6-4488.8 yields 9.7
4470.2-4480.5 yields 9.39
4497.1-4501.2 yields 10.3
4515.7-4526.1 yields 9.79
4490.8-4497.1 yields 9.04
